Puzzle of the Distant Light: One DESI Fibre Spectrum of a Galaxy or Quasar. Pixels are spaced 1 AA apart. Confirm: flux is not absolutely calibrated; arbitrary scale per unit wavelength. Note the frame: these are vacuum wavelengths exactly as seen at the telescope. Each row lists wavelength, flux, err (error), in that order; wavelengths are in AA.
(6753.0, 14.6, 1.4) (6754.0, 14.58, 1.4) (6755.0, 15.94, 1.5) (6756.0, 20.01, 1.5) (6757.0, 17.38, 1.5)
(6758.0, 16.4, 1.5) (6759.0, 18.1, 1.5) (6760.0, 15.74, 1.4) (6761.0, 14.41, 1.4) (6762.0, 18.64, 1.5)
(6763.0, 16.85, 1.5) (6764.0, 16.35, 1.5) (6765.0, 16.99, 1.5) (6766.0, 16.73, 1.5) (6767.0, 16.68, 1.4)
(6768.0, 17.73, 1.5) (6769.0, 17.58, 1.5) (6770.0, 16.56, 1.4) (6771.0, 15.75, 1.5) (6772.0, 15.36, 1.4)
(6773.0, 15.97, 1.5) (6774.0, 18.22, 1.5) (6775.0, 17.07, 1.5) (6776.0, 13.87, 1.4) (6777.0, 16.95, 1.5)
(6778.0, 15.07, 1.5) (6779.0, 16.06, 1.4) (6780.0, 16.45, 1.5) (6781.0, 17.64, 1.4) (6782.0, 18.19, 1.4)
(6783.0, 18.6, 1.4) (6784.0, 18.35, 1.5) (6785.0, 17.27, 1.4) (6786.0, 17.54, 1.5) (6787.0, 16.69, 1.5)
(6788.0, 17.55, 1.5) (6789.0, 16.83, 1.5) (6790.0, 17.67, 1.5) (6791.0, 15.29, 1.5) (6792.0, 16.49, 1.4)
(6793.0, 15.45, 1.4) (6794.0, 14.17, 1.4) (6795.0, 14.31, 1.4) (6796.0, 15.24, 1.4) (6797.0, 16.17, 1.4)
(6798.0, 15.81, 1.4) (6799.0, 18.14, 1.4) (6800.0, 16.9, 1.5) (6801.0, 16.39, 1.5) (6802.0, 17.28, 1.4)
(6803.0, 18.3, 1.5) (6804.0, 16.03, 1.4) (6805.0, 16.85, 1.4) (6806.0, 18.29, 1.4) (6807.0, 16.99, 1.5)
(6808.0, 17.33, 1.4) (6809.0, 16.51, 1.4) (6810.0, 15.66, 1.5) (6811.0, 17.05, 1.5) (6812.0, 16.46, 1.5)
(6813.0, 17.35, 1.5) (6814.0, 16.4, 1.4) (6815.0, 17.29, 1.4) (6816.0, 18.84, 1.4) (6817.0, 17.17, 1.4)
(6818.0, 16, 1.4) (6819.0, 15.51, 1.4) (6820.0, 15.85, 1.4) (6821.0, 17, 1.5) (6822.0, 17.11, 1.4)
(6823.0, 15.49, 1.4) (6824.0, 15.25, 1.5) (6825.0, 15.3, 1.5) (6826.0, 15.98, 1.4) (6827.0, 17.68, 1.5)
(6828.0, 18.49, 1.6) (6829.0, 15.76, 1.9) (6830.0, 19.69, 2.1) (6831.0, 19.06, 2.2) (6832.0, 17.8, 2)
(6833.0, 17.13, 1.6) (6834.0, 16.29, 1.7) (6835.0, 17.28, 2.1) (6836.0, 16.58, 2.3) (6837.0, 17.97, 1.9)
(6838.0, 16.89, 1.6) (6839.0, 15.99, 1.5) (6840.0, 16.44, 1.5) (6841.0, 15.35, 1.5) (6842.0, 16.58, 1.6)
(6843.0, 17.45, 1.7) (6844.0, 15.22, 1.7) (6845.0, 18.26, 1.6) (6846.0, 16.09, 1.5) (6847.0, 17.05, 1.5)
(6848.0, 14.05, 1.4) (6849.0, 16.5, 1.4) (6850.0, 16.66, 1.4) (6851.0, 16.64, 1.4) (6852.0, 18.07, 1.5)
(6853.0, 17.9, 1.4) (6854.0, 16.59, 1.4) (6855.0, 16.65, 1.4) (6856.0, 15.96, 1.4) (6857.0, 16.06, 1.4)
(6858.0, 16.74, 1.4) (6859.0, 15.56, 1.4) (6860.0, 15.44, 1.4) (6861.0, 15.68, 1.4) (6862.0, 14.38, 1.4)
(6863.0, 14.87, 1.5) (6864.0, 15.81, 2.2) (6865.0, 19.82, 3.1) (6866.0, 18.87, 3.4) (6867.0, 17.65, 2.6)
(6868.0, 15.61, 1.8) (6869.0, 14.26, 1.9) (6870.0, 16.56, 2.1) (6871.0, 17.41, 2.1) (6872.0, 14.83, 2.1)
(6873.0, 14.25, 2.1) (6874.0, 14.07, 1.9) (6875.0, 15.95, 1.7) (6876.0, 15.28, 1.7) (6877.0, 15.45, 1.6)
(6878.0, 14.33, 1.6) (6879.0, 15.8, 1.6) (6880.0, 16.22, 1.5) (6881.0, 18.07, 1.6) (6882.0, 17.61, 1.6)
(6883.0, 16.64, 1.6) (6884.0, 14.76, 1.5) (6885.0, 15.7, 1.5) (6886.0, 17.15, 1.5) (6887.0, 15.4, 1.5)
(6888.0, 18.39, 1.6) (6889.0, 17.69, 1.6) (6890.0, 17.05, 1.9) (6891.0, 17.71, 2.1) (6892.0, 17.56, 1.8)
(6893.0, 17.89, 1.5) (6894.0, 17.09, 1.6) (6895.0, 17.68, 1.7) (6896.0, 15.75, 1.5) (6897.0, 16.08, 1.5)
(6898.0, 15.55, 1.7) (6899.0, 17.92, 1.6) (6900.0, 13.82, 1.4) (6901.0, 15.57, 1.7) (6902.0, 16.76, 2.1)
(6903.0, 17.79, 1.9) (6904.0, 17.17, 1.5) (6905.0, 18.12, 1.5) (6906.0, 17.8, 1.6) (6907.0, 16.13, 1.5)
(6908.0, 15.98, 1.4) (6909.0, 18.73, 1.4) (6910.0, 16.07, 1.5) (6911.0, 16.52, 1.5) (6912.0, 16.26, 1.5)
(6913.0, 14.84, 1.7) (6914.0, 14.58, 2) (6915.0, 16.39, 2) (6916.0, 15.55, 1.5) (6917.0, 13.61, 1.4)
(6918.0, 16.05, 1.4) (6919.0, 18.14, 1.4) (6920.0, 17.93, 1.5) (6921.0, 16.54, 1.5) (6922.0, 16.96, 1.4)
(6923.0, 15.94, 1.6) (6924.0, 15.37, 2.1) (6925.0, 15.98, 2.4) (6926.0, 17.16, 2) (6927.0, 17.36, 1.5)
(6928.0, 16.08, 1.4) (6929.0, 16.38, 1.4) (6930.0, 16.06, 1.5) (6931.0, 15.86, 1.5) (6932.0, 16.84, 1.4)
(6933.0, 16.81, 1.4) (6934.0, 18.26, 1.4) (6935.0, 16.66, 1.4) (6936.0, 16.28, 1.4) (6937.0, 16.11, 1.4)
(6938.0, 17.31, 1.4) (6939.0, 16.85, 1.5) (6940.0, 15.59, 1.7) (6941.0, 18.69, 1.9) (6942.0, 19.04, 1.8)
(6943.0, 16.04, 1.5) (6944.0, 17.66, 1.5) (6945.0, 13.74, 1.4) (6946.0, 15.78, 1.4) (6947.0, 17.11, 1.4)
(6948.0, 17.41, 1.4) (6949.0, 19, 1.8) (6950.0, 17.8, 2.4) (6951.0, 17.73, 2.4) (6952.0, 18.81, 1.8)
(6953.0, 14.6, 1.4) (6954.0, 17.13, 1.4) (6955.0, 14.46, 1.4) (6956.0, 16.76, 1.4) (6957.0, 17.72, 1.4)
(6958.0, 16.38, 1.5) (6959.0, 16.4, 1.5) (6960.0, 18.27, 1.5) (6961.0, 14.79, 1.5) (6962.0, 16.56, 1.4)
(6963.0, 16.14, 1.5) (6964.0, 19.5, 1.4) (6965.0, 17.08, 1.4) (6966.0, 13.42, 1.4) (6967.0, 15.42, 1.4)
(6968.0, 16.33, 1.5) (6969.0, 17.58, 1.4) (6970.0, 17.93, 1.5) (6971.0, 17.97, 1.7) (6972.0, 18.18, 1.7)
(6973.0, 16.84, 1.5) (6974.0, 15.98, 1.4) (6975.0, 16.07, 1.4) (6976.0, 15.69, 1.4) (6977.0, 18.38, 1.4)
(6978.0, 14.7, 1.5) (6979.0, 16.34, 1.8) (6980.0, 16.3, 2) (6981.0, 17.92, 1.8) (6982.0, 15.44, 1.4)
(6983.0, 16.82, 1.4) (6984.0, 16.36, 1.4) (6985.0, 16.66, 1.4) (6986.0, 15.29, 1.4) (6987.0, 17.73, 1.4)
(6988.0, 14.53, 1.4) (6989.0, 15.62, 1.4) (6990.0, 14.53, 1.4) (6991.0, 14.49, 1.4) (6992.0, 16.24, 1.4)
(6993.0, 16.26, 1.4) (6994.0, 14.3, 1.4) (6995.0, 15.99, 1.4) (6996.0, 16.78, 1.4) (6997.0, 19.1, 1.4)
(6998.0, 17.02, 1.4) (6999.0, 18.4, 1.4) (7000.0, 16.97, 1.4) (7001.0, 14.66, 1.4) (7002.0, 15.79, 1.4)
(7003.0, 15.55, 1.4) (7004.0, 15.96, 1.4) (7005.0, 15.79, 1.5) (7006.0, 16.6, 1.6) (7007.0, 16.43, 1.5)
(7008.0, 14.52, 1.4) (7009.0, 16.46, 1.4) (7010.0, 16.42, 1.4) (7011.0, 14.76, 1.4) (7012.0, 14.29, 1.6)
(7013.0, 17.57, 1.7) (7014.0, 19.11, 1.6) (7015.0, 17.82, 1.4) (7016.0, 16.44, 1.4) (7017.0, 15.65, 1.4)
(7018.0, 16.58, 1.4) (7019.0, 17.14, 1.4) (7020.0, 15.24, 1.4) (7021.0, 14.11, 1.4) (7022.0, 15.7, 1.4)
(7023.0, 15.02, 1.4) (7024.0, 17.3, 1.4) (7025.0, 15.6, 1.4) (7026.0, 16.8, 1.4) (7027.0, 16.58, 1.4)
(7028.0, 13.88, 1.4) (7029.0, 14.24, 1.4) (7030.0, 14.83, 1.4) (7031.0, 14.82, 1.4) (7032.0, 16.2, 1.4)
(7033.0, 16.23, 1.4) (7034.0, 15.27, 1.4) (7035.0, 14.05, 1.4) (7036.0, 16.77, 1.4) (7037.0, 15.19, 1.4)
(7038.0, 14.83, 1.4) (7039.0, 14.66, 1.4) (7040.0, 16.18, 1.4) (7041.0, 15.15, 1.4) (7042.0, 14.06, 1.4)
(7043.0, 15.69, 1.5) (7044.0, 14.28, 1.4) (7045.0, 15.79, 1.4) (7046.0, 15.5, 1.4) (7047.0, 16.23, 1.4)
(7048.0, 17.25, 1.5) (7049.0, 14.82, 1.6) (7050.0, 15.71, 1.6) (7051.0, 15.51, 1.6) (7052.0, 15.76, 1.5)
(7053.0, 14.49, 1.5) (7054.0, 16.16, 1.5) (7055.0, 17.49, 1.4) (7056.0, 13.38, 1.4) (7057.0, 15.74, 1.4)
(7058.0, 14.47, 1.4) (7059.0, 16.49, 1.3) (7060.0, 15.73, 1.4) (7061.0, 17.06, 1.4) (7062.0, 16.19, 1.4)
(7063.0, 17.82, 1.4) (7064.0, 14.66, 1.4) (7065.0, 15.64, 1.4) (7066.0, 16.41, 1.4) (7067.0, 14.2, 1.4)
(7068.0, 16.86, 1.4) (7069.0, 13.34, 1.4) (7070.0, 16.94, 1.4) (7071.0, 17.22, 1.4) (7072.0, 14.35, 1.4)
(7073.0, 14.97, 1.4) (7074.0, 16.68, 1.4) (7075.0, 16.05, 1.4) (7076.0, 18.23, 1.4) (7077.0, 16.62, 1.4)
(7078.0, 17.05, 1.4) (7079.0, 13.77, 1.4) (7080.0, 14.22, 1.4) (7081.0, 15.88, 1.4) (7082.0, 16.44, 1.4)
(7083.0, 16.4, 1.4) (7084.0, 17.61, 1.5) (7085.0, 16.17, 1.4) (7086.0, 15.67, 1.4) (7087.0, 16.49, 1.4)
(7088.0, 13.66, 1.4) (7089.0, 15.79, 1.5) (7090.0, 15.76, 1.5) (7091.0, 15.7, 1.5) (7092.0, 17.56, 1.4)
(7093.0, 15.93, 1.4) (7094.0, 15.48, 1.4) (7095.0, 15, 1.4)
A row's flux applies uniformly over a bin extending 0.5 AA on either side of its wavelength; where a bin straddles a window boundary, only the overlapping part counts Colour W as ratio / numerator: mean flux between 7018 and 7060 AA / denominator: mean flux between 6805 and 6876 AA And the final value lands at 0.9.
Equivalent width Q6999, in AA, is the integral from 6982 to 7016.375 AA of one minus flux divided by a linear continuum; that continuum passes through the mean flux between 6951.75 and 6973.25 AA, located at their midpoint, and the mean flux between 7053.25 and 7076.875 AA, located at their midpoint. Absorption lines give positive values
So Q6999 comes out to 0.5 AA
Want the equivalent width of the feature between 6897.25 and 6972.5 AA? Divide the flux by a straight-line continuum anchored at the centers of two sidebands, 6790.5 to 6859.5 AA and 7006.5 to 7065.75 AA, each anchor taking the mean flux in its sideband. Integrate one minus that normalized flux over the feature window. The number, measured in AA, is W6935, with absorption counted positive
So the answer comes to -2.3 AA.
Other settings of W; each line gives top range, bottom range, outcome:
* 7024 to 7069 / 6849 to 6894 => 0.95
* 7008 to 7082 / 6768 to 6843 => 0.94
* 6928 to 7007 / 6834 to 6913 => 1.01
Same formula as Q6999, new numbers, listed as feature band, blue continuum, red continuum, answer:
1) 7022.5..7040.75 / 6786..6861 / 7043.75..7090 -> 0.5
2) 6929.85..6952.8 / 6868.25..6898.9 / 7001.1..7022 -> -1.1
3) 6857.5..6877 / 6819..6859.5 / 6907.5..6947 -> 0.8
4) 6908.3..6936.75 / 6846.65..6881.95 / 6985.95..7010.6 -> -0.5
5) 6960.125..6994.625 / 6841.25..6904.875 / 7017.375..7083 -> -0.7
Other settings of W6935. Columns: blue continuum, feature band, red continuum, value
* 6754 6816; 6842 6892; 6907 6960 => 0.98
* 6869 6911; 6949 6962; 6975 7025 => -0.42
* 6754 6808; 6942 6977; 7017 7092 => -1.56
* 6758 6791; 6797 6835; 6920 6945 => -0.29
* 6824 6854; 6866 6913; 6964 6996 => 0.58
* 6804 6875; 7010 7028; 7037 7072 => -0.44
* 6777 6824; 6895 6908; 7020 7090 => -0.22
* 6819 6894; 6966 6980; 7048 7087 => -0.37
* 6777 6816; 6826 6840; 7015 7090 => -0.61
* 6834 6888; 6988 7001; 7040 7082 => -0.22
